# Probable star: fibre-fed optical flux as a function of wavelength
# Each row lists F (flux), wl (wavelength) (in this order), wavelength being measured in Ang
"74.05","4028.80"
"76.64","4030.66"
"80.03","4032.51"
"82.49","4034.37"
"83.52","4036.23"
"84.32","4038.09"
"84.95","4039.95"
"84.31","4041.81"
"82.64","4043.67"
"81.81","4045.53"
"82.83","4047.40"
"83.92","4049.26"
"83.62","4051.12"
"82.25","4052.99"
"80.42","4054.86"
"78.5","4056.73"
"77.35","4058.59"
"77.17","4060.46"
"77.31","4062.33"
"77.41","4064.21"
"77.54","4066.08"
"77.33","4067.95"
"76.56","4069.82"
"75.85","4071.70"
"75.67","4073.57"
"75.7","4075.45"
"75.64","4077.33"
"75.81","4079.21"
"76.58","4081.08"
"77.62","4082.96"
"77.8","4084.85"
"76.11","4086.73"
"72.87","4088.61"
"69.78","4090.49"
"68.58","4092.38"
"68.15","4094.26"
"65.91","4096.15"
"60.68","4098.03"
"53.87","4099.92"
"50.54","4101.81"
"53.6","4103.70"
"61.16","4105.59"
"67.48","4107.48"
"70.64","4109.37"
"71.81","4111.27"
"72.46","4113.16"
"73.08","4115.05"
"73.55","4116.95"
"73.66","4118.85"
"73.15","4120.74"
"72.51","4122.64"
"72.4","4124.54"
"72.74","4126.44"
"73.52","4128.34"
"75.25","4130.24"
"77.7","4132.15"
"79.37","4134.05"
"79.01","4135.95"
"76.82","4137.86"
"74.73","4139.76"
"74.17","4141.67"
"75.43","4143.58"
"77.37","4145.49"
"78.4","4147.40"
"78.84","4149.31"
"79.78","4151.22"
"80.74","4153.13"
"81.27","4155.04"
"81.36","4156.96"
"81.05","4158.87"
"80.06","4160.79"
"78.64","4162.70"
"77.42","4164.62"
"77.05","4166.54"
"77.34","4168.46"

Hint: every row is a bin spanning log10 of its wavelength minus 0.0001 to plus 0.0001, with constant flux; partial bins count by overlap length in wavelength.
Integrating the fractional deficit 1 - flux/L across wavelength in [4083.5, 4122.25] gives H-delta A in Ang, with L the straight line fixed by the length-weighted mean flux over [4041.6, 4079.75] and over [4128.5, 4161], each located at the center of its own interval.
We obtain 5.2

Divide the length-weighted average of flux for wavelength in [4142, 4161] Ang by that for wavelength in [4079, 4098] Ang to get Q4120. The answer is 1.10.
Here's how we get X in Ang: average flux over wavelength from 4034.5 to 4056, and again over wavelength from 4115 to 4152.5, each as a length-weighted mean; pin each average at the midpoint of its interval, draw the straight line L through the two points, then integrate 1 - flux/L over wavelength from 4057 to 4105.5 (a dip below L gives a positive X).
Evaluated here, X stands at 5.2 Ang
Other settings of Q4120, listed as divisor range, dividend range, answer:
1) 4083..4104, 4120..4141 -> 1.14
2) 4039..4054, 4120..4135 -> 0.90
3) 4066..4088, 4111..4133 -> 0.96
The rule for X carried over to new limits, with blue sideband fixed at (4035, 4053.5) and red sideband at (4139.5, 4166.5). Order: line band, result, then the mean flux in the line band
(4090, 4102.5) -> 2.9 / 62.5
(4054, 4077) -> 1.5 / 77.2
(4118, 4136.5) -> 1.1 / 74.9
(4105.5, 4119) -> 1.6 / 70.9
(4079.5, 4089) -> 0.6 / 76.4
